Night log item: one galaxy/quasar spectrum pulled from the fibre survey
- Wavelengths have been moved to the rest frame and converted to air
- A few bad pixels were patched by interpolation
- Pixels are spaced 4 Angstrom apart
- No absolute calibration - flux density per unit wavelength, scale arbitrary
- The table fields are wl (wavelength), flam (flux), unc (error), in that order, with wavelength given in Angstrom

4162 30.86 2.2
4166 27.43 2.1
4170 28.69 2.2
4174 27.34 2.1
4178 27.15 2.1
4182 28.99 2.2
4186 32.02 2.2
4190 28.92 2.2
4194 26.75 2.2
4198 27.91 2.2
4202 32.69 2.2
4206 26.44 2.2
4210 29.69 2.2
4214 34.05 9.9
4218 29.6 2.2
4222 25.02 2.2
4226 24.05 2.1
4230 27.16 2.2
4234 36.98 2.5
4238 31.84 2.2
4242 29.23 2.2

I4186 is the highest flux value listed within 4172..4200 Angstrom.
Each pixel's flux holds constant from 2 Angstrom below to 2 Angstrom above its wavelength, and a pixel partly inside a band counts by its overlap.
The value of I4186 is 32.02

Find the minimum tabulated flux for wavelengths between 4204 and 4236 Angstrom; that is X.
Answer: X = 24.05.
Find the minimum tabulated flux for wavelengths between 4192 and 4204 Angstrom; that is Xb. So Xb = 26.75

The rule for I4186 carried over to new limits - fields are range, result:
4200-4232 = 34.05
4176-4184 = 28.99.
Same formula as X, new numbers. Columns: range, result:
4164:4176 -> 27.34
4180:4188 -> 28.99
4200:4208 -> 26.44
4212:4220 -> 29.6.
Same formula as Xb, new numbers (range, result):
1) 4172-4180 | 27.15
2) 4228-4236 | 27.16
